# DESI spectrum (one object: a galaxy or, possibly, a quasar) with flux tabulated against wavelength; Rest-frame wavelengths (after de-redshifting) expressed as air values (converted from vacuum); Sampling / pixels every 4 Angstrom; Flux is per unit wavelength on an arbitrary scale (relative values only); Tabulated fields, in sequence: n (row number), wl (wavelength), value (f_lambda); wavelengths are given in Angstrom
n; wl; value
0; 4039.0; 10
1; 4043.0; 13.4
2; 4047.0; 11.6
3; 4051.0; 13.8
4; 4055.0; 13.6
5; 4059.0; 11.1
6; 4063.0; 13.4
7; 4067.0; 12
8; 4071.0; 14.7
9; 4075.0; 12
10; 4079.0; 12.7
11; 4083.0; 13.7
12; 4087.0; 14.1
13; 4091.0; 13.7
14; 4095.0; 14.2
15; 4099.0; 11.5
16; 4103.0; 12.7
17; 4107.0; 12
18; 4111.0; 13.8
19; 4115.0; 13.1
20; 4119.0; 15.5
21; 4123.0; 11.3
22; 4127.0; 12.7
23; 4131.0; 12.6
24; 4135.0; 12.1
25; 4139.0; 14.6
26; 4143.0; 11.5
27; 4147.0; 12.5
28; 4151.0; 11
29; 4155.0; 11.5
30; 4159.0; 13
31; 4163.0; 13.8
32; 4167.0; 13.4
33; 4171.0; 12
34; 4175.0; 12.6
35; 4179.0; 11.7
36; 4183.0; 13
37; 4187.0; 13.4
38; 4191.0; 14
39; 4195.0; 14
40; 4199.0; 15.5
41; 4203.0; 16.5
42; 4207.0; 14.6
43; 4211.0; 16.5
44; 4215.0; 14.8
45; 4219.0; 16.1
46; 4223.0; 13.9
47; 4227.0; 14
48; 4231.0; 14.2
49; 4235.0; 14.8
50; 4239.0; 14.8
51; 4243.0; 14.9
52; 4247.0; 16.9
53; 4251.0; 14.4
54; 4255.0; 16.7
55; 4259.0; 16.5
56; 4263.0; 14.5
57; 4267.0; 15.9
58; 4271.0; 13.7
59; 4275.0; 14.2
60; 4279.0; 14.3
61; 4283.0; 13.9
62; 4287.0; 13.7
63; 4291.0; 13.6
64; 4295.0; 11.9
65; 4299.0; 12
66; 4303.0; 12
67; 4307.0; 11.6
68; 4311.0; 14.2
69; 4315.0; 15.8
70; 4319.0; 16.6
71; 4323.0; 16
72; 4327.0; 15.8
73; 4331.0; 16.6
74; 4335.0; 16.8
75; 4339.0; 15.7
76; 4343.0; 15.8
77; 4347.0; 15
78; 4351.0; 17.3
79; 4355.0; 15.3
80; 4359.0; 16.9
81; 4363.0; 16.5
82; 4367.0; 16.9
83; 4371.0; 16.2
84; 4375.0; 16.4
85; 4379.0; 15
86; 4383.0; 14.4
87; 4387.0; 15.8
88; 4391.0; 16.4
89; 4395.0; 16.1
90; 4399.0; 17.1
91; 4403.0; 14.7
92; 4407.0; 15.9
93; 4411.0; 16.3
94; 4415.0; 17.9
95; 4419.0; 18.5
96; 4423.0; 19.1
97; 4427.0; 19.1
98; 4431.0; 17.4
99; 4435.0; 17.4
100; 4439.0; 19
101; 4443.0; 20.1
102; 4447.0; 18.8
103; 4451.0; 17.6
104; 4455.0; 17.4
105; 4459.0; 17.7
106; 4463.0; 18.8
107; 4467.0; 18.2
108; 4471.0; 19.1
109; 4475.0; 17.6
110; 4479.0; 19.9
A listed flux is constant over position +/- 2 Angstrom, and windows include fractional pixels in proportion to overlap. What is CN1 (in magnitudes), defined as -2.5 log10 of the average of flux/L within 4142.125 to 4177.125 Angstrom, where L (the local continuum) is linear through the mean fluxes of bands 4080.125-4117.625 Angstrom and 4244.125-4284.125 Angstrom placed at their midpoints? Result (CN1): 0.127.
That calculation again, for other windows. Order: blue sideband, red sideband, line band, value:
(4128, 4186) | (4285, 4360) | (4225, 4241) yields -0.066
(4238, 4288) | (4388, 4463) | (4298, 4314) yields 0.230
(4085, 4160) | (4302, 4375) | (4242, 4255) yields -0.083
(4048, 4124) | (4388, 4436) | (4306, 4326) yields 0.063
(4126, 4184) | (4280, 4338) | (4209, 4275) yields -0.120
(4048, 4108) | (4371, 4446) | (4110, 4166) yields 0.078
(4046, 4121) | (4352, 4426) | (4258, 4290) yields 0.052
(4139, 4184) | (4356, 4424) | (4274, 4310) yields 0.132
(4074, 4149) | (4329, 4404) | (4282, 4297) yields 0.145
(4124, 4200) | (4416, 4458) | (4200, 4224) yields -0.120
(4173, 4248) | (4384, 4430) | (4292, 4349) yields 0.086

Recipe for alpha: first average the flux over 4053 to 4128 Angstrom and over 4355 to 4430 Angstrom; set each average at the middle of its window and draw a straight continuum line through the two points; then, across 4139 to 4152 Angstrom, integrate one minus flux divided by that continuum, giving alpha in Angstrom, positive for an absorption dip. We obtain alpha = 1.4 Angstrom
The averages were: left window 13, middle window 12.2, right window 16.6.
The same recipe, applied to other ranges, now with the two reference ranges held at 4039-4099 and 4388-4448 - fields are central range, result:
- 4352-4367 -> 0.34 Angstrom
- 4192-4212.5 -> -0.84 Angstrom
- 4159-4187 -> 2.97 Angstrom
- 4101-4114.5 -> 0.63 Angstrom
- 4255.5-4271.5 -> 0.09 Angstrom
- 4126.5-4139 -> 0.94 Angstrom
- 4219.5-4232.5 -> 0.66 Angstrom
